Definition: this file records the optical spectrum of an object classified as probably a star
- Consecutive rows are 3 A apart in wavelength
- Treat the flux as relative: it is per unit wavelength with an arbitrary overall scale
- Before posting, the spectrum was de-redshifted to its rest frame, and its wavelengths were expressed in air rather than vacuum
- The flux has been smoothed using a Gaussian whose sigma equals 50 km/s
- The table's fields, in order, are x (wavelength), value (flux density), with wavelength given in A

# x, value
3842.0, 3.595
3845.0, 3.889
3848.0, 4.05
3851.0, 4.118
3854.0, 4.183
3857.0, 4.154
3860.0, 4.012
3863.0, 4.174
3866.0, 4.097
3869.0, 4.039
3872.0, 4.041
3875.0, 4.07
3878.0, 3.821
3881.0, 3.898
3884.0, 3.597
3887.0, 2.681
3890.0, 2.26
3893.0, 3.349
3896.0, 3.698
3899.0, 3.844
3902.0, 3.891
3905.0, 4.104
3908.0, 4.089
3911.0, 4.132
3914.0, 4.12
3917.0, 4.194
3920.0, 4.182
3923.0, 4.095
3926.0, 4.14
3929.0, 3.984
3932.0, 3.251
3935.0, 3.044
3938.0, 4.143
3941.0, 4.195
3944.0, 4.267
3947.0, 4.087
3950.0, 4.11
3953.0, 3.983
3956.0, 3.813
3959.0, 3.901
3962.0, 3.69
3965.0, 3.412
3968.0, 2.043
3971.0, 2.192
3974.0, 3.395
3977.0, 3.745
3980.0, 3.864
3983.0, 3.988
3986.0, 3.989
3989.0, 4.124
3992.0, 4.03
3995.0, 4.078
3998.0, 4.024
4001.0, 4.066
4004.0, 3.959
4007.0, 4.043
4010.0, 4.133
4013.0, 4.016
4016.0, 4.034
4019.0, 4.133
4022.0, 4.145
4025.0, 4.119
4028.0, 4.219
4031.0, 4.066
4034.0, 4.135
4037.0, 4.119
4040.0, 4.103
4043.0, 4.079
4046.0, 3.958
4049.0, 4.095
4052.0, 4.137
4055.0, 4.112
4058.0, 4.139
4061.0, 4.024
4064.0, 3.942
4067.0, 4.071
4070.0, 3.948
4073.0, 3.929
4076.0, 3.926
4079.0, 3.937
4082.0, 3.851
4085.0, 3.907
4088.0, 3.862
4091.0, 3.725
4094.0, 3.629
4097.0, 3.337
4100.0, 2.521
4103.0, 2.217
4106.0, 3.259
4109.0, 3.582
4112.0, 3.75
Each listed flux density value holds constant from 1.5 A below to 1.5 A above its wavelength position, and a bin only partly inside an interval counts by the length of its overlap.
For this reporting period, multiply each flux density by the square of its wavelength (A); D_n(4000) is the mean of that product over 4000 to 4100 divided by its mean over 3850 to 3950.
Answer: 1.1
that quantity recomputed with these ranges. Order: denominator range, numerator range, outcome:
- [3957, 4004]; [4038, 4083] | 1.15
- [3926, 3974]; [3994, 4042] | 1.17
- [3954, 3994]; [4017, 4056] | 1.19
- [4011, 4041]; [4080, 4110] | 0.85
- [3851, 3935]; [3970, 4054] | 1.10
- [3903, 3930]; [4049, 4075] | 1.06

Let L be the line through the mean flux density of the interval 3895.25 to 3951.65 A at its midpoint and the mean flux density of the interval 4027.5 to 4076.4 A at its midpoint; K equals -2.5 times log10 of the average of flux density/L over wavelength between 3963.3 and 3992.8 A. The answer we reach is 0.16 mag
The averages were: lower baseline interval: 3.98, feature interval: 3.47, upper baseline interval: 4.06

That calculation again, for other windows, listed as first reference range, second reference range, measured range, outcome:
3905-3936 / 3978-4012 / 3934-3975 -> 0.109 mag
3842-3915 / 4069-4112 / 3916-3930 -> -0.094 mag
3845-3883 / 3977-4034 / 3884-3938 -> 0.092 mag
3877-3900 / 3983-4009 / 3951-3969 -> 0.083 mag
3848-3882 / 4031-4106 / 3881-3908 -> 0.154 mag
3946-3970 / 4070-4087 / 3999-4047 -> -0.089 mag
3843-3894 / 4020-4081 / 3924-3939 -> 0.050 mag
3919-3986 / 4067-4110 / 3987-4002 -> -0.112 mag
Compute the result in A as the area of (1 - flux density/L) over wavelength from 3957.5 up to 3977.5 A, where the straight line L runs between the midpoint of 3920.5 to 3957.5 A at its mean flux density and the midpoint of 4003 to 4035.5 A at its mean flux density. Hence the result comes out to 4.11 A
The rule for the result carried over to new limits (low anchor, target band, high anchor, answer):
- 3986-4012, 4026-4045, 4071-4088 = -0.6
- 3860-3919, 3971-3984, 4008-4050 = 1.4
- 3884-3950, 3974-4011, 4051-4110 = -2.2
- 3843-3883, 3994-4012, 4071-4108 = -1.6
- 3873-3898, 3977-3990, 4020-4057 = -0.3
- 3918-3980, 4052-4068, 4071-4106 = -2.3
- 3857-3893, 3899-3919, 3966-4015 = -1.9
